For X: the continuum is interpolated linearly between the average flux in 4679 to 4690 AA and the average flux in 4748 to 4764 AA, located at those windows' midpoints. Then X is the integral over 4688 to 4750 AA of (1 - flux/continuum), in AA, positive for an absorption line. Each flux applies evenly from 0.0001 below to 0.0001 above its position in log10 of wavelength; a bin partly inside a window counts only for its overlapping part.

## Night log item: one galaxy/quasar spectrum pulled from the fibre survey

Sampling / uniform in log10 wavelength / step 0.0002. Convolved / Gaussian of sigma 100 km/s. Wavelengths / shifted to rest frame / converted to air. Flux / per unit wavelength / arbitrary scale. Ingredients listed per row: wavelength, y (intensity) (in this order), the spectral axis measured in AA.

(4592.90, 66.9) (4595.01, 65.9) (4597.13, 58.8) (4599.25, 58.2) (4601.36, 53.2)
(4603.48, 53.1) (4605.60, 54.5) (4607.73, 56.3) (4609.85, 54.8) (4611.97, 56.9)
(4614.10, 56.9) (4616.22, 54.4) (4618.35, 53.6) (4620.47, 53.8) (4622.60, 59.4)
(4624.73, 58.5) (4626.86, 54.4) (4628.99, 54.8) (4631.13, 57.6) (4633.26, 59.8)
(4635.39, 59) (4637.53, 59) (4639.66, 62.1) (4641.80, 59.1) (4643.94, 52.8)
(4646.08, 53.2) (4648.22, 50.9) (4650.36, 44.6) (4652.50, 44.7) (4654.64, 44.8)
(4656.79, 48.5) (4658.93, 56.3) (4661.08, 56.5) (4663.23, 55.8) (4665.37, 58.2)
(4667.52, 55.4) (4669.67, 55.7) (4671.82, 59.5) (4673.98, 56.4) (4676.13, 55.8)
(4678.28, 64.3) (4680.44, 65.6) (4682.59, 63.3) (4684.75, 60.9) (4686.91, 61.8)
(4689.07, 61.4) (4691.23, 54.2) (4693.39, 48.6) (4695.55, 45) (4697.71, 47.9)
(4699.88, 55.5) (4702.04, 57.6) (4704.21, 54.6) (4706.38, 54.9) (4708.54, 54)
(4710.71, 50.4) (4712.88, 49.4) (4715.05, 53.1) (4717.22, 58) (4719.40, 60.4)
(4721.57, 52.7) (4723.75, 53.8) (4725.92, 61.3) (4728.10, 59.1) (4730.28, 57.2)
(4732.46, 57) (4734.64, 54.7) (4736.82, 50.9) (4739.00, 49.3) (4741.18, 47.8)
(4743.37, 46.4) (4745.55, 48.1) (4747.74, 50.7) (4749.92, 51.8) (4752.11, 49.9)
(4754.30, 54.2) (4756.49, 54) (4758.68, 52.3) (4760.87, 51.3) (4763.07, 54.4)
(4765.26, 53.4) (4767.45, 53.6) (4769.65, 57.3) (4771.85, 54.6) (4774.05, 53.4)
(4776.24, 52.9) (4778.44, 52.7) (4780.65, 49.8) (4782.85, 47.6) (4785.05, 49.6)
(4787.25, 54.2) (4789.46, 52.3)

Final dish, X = 4.6 AA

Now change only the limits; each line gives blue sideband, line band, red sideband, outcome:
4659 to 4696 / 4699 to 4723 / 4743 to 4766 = 0.2 AA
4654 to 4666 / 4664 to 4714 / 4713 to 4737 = -1.3 AA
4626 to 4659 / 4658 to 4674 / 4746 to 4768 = -1.0 AA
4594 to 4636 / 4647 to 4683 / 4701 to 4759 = 0.2 AA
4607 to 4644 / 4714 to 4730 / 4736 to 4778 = -1.1 AA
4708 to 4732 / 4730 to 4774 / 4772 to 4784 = 0.7 AA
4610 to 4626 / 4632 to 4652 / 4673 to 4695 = 0.6 AA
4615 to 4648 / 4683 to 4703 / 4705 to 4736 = 0.3 AA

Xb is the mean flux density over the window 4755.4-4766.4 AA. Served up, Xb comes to 53.1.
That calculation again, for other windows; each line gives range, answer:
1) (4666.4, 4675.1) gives 56.7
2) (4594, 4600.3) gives 60.9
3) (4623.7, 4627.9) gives 56.4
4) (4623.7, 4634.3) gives 57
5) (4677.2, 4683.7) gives 64.4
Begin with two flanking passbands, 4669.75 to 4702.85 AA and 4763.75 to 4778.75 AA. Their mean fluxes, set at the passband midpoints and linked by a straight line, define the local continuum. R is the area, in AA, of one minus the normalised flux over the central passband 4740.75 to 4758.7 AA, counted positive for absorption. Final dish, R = 1.4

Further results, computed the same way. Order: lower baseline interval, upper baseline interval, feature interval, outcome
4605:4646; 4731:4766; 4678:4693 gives -1.8 AA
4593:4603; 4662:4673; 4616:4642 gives 0.4 AA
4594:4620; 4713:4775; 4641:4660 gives 1.7 AA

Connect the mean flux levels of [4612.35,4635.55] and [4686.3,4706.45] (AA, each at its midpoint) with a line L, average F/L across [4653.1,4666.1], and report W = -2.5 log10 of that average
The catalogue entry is 0.05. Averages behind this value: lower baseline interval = 56.5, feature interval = 52.9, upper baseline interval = 53.9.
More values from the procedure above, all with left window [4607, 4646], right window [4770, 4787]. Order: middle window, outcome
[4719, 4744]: -0.015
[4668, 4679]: -0.052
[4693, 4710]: 0.040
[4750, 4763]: 0.004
